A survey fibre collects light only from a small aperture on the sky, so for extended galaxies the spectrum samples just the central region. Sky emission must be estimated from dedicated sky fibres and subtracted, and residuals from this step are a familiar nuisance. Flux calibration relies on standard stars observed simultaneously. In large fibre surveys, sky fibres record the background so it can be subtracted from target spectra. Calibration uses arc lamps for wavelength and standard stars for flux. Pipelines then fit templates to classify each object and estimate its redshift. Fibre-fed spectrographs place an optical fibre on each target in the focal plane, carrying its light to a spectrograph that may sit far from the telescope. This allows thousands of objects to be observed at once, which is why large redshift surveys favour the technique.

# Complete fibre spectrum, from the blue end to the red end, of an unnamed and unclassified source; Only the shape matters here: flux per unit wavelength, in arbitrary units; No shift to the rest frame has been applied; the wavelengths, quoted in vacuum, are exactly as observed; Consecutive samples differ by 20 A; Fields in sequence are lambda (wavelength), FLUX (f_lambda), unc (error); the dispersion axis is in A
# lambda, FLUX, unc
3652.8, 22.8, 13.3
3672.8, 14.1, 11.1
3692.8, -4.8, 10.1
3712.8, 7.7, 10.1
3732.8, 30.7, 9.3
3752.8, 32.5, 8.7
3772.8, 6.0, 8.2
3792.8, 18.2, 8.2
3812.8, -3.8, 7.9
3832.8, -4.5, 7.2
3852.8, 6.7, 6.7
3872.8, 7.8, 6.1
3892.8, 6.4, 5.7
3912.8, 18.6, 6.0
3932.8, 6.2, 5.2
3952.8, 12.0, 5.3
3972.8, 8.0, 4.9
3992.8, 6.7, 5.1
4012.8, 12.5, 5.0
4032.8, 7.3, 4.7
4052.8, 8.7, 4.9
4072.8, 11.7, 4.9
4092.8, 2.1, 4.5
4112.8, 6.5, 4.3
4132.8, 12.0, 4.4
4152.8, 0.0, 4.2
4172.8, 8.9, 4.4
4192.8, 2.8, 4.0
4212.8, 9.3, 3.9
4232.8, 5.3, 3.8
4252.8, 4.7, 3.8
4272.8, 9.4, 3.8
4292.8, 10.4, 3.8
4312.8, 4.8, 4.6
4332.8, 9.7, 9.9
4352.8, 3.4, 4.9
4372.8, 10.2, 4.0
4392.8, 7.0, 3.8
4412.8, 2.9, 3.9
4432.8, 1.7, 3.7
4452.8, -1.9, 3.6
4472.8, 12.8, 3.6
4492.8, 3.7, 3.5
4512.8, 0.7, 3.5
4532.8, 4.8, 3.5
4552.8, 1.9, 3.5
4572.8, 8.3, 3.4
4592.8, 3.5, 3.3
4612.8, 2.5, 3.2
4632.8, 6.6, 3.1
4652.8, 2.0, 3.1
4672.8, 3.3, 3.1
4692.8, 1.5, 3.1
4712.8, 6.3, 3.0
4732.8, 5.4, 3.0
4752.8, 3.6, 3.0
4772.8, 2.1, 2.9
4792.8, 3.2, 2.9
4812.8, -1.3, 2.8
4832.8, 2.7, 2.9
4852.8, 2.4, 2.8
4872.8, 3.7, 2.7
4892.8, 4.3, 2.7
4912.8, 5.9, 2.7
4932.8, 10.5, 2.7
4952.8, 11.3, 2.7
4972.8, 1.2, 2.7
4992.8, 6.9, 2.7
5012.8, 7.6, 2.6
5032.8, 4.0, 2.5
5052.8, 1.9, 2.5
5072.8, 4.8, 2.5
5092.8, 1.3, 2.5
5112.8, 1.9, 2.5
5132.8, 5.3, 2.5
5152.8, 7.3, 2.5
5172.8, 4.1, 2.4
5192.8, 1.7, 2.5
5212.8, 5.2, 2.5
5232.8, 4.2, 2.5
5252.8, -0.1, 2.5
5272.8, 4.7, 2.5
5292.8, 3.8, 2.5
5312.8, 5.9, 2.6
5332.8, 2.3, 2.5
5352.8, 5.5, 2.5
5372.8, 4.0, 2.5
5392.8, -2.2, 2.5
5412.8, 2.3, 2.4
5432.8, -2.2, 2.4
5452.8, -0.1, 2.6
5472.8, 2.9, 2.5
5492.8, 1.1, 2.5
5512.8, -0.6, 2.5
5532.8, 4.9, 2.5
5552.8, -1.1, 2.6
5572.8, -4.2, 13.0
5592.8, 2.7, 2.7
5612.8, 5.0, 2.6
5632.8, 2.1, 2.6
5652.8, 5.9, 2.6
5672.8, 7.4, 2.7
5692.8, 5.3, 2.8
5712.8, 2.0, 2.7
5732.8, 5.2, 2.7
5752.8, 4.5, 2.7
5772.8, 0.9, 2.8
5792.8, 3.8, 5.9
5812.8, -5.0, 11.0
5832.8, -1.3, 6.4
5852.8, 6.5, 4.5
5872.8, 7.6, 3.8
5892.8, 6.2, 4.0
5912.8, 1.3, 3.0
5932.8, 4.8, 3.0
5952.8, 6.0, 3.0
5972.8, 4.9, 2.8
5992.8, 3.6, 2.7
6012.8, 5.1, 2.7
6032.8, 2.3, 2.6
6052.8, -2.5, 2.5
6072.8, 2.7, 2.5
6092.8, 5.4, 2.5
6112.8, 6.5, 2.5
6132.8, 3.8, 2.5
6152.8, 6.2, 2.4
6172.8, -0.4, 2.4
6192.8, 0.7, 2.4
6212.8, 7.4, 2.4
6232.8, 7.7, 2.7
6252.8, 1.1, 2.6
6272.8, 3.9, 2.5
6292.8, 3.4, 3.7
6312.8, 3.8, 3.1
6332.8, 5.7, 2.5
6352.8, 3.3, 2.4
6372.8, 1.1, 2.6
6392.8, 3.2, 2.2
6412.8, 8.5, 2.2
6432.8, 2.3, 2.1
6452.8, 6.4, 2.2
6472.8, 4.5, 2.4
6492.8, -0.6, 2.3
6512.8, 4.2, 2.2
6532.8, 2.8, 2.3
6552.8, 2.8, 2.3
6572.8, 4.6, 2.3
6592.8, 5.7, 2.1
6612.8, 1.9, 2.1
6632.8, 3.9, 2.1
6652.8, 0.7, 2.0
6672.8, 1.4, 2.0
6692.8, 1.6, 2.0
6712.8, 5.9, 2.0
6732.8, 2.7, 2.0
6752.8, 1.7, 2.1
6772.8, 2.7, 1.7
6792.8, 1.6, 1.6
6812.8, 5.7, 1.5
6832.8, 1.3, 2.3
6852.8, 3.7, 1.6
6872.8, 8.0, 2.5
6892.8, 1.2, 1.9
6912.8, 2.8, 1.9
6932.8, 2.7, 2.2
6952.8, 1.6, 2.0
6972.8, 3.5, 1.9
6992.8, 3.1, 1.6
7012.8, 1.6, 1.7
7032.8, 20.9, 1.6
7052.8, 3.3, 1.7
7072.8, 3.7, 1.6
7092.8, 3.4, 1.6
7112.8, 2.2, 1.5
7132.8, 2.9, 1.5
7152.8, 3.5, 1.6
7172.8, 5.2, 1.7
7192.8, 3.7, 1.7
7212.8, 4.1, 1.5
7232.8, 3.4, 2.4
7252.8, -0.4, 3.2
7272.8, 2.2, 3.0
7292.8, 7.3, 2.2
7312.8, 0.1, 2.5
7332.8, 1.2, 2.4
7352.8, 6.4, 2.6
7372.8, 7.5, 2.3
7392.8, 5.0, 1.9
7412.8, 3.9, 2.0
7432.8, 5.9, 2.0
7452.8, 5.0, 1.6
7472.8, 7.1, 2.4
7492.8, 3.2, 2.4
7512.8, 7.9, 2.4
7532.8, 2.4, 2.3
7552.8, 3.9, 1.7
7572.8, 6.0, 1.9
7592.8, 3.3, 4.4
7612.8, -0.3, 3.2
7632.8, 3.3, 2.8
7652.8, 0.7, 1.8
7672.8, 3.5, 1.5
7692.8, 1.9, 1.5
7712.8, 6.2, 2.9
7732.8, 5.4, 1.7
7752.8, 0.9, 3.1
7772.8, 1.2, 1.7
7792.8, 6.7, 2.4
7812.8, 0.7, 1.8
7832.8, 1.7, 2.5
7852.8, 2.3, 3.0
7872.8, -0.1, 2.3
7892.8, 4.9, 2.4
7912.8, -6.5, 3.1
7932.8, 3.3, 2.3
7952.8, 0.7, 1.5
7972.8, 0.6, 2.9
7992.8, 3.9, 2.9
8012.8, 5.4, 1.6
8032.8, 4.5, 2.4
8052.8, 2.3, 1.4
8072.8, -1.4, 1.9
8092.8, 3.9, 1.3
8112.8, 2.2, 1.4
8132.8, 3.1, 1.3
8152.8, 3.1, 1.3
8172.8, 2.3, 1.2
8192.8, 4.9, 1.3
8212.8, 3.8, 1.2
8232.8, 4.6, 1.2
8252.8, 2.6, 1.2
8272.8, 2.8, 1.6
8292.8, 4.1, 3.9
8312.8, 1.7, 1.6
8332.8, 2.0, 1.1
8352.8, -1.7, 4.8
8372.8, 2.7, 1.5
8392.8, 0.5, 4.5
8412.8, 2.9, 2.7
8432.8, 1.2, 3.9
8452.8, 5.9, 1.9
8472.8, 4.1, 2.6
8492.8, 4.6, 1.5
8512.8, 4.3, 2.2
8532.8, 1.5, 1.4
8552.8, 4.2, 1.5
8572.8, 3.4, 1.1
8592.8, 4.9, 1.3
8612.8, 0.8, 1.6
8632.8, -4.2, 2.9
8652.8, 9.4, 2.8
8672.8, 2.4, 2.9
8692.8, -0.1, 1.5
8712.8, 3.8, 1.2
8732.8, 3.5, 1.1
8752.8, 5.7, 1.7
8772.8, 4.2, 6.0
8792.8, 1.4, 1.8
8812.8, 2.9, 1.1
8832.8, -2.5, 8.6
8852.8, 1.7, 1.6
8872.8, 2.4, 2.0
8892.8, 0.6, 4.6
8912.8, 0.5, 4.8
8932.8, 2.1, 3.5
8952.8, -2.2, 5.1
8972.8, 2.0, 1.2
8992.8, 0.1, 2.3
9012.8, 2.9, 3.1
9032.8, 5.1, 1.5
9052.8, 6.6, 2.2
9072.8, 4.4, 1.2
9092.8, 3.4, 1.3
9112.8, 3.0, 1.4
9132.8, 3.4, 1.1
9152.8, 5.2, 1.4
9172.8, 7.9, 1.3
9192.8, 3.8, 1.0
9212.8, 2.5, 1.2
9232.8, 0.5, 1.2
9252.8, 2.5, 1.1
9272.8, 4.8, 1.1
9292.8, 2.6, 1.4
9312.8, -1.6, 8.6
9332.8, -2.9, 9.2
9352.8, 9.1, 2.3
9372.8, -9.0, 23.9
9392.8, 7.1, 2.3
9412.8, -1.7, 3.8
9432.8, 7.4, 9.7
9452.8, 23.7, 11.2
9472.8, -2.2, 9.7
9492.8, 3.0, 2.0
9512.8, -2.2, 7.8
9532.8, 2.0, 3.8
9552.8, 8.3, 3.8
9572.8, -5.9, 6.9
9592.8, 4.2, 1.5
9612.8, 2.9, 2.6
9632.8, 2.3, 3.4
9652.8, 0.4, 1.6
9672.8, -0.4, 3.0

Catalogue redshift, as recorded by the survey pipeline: 0.887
